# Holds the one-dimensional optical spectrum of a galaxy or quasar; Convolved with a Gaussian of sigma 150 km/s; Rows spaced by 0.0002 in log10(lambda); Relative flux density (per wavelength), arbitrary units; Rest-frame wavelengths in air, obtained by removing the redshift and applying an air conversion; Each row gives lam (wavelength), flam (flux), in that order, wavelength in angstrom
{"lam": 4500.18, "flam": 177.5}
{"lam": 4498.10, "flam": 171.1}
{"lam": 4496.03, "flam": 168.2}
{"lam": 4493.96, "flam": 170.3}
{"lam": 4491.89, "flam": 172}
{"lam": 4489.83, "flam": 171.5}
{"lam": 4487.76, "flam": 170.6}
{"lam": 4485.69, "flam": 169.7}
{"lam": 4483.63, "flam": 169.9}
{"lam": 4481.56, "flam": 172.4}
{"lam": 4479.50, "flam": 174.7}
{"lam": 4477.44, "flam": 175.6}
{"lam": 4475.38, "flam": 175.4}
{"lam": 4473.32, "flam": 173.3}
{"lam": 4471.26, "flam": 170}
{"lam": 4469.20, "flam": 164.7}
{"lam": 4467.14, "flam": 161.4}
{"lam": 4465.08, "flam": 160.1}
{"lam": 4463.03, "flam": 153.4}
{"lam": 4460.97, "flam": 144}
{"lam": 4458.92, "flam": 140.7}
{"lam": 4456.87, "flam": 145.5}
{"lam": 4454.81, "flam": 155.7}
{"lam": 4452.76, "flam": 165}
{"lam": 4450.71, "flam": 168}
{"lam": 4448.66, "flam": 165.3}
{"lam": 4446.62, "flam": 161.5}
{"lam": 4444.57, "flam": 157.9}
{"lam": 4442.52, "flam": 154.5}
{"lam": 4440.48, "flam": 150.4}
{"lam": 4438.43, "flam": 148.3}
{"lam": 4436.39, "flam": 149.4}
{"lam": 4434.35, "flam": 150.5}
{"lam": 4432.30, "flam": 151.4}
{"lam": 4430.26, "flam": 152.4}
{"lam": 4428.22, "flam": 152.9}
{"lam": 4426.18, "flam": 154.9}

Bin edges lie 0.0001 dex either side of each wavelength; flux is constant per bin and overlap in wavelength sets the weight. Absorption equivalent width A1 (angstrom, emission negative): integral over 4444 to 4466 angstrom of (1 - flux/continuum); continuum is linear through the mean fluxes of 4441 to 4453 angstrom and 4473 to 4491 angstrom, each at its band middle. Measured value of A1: 1.1 angstrom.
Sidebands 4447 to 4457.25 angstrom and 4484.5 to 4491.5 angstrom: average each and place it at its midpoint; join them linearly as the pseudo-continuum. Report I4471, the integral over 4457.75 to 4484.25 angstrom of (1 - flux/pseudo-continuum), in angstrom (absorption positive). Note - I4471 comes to 0.34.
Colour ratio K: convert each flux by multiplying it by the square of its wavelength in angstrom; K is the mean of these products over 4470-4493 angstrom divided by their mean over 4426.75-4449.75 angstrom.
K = 1.1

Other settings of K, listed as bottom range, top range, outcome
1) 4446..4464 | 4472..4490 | 1.12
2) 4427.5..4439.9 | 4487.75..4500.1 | 1.17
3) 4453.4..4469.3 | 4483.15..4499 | 1.13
